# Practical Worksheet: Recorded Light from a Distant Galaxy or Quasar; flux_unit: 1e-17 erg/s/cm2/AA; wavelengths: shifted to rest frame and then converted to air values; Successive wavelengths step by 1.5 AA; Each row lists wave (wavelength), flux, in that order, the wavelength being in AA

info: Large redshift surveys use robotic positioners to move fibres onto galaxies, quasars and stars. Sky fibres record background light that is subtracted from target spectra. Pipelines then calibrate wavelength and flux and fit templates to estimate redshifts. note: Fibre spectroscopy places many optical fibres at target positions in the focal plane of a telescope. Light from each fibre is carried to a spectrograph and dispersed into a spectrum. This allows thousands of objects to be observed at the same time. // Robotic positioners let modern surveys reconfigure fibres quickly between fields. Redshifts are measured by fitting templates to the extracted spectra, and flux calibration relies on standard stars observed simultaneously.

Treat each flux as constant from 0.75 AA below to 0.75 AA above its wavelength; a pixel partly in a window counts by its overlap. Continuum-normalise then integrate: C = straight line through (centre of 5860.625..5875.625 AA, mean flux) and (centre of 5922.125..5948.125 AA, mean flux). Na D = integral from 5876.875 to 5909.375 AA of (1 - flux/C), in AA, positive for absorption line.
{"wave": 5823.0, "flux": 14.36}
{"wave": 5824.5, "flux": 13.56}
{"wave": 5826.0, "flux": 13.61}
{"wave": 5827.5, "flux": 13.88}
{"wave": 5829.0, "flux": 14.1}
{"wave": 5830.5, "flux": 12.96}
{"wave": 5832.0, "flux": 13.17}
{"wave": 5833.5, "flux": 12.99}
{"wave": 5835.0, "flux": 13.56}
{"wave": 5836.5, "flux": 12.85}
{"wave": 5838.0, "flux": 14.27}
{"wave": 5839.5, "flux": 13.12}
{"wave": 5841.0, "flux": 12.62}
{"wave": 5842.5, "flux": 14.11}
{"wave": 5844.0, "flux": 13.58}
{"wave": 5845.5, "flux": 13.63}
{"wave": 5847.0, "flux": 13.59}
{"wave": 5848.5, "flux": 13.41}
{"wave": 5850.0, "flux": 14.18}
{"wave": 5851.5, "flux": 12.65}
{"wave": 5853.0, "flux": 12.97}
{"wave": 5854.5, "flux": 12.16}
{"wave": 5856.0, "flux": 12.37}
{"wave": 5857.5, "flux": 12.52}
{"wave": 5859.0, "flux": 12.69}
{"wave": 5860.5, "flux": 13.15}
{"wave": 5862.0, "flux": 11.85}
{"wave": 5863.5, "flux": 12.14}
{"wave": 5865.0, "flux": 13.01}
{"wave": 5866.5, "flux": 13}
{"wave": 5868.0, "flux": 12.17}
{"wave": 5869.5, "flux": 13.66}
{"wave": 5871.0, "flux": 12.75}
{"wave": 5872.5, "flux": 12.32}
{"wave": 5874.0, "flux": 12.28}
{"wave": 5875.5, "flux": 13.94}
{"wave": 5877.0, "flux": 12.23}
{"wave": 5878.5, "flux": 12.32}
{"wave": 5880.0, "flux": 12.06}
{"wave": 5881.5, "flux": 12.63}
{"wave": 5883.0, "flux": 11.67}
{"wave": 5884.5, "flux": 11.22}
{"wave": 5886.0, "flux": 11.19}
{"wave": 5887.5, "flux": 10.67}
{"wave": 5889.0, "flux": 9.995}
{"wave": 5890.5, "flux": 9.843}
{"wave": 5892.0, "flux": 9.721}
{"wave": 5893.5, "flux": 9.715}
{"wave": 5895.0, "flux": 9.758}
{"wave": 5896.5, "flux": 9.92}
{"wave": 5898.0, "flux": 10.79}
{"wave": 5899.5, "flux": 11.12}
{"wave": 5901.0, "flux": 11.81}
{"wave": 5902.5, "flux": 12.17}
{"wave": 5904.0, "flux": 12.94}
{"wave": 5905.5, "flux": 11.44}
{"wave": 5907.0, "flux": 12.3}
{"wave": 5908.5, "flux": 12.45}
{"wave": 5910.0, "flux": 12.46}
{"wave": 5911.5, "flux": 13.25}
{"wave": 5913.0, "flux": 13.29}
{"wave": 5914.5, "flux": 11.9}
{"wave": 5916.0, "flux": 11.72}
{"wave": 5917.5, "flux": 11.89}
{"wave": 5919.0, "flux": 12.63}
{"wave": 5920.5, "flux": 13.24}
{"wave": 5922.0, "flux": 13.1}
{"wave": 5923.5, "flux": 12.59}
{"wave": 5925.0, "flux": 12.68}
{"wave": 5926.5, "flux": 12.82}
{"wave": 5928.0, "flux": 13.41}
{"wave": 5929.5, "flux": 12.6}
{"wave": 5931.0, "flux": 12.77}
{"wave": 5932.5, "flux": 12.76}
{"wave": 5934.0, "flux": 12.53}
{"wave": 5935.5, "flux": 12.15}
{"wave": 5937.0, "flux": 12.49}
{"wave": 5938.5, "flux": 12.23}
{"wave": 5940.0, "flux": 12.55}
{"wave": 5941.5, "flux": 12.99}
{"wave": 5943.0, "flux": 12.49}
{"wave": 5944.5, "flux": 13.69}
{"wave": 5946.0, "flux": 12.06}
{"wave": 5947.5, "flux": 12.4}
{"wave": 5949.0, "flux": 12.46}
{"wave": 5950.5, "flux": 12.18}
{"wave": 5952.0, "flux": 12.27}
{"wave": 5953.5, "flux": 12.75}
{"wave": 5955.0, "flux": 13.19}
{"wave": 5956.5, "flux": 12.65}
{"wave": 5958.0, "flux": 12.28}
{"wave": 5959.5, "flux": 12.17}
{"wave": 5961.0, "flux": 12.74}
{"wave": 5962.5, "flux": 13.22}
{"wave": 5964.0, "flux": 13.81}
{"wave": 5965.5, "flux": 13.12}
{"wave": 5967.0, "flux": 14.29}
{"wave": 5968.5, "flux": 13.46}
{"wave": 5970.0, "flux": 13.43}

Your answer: 3.6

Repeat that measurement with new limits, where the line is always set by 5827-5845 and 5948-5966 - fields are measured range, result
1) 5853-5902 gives 5.2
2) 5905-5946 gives 1.0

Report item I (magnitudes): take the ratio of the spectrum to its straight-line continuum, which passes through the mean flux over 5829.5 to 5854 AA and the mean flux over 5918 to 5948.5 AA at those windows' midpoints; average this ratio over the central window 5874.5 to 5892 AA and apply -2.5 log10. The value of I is 0.13 mag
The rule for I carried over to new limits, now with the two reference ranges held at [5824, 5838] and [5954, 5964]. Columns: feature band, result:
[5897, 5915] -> 0.08 mag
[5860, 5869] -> 0.06 mag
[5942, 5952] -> 0.03 mag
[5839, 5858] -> 0.02 mag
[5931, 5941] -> 0.04 mag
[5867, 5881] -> 0.05 mag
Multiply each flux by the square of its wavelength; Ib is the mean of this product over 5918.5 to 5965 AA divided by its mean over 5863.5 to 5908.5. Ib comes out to 1.1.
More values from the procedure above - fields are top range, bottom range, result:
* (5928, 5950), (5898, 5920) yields 1.04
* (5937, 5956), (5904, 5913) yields 1.02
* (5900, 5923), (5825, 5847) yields 0.95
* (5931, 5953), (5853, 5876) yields 1.02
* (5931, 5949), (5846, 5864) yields 1.01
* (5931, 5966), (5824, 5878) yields 1.00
